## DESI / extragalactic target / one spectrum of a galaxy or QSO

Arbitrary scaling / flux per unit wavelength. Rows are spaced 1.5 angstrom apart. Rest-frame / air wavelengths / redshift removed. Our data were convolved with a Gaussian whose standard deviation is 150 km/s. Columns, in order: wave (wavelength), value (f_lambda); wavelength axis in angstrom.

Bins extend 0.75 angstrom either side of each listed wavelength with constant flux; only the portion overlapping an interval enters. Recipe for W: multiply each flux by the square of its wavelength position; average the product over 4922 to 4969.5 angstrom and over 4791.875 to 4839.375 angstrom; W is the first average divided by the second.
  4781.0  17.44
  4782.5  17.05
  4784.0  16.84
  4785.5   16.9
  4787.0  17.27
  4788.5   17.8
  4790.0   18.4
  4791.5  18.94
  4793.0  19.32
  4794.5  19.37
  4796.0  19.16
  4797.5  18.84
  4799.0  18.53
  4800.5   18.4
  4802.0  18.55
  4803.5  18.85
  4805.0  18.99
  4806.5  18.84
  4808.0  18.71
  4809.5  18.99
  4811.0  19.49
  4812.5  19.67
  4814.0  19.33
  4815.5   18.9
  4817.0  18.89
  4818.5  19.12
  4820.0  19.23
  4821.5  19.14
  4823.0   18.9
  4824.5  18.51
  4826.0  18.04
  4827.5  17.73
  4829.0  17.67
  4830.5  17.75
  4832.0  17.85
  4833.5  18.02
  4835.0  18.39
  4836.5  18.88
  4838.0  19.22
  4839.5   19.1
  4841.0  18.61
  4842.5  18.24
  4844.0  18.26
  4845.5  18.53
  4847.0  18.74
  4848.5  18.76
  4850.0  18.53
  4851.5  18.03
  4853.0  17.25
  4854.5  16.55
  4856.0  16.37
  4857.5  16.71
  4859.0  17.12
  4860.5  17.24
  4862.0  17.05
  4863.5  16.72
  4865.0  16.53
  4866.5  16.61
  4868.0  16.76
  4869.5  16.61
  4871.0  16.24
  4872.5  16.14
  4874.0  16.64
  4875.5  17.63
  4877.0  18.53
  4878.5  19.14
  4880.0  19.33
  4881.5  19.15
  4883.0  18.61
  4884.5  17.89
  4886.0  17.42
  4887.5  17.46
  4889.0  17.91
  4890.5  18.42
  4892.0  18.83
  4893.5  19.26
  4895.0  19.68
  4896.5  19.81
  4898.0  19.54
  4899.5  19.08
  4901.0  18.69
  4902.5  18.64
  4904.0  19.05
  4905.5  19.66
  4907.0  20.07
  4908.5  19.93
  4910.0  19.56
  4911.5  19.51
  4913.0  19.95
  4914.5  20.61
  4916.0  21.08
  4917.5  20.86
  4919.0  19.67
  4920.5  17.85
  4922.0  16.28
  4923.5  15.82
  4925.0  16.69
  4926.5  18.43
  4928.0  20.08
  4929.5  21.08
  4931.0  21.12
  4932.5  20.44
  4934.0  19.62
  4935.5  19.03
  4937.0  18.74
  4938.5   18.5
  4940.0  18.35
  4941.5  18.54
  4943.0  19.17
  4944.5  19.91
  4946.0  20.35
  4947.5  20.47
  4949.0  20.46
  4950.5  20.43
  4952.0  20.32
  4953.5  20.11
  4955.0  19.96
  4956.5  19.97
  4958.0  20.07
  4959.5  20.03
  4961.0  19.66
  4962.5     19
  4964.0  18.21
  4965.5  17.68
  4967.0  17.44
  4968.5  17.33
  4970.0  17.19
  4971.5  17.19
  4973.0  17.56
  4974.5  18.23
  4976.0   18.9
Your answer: 1.08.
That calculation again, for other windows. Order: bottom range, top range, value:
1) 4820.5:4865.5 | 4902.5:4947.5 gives 1.11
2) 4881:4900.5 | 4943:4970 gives 1.07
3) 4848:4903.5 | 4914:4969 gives 1.11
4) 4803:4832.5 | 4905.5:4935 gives 1.08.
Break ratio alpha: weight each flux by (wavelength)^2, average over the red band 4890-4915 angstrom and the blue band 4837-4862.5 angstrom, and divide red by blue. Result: 1.11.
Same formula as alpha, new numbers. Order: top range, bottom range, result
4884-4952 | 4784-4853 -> 1.08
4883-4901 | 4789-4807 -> 1.03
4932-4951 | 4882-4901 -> 1.07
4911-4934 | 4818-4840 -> 1.09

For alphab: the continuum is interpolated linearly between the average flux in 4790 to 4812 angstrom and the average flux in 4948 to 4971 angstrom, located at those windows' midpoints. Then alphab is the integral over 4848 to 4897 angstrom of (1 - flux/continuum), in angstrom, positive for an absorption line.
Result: 3.4 angstrom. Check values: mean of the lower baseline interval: 18.9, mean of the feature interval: 17.7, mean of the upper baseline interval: 19.2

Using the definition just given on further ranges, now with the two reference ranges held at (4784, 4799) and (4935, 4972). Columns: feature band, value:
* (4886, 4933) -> -0.6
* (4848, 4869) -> 1.7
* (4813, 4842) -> -0.1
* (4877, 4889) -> 0.3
